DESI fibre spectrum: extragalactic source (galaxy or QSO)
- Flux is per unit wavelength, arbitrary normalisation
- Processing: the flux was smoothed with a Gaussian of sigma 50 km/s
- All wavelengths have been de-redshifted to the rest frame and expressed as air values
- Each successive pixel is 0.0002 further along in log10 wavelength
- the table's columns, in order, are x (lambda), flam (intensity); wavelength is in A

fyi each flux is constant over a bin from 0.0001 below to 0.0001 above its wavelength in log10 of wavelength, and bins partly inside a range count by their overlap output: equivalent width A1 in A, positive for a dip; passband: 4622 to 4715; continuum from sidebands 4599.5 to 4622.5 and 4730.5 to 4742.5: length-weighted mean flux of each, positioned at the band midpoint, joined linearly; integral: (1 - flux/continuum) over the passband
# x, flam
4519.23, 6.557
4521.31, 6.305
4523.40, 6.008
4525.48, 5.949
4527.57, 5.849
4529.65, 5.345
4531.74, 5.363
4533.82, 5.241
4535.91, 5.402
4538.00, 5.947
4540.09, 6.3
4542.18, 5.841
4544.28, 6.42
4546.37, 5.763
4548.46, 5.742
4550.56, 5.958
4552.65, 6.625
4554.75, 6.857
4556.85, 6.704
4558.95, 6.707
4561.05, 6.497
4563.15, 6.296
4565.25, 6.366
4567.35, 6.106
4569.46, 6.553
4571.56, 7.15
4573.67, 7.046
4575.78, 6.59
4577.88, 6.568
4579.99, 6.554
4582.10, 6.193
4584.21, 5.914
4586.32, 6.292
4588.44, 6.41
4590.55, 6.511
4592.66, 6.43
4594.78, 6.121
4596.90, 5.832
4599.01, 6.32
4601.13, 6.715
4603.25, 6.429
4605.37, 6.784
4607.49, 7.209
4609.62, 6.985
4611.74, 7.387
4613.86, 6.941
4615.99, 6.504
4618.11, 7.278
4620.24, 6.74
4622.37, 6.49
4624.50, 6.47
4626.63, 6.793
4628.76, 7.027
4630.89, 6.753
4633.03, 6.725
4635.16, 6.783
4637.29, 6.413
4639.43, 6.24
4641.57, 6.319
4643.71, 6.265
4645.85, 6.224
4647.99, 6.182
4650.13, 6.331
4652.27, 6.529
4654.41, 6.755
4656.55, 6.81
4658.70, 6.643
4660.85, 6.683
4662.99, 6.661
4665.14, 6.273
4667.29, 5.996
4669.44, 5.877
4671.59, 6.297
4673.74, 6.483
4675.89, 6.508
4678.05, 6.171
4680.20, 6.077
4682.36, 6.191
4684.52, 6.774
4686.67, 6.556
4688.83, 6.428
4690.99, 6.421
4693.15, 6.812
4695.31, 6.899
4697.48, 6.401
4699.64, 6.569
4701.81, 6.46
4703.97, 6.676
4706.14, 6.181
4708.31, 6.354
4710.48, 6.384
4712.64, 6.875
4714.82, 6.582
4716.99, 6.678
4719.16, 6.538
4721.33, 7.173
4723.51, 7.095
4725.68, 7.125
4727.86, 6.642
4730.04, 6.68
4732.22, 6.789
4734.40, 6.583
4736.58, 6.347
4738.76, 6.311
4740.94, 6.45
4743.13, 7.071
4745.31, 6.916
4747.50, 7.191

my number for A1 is 3.1 A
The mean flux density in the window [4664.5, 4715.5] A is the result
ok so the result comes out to 6.43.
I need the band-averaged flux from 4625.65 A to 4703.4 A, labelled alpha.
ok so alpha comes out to 6.48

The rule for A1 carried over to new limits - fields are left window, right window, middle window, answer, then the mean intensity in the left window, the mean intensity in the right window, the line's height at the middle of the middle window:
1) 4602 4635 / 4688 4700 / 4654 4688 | 1.3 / 6.83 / 6.59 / 6.67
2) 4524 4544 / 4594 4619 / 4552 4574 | -1.8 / 5.73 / 6.71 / 6.12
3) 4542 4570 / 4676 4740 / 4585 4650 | -1.5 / 6.33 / 6.58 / 6.43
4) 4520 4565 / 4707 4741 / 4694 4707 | 0.1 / 6.06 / 6.67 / 6.59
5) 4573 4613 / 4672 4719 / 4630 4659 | 0.1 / 6.54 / 6.5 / 6.52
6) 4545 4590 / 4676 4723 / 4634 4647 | 0.2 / 6.43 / 6.54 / 6.49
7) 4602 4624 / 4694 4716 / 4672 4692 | 0.7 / 6.86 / 6.54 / 6.62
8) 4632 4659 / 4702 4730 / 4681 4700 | 0.2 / 6.47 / 6.69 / 6.61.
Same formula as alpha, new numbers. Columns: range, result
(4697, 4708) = 6.45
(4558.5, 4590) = 6.48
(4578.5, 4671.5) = 6.53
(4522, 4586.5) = 6.2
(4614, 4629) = 6.75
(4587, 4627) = 6.64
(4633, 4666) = 6.48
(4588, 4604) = 6.34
